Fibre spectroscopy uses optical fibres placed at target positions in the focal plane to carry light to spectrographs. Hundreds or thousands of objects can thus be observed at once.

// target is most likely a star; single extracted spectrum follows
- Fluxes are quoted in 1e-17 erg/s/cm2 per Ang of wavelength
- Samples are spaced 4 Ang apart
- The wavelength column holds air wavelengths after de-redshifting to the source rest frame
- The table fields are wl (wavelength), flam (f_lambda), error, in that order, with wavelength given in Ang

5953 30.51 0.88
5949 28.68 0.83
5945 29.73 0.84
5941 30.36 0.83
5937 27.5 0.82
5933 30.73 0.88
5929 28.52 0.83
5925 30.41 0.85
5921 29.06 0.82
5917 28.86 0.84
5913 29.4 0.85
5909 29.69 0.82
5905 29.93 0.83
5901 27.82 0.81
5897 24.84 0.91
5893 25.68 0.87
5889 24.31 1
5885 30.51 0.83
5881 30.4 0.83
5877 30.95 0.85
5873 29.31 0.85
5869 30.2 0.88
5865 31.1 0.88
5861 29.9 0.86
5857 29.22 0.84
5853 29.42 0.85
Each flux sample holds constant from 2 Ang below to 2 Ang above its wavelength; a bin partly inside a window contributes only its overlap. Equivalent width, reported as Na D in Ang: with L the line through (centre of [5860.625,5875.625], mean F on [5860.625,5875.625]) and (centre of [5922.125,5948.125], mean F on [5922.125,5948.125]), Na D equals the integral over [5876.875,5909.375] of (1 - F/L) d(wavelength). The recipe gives 2.1 Ang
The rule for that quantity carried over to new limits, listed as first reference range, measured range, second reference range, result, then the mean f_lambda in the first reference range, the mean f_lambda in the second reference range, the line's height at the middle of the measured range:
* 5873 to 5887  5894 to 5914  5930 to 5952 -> 1.2 Ang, 30.4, 29.4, 30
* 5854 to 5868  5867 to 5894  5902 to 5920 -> 0.8 Ang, 30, 29.4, 29.8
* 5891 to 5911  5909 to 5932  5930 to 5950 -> -0.7 Ang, 27.6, 29.4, 28.5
